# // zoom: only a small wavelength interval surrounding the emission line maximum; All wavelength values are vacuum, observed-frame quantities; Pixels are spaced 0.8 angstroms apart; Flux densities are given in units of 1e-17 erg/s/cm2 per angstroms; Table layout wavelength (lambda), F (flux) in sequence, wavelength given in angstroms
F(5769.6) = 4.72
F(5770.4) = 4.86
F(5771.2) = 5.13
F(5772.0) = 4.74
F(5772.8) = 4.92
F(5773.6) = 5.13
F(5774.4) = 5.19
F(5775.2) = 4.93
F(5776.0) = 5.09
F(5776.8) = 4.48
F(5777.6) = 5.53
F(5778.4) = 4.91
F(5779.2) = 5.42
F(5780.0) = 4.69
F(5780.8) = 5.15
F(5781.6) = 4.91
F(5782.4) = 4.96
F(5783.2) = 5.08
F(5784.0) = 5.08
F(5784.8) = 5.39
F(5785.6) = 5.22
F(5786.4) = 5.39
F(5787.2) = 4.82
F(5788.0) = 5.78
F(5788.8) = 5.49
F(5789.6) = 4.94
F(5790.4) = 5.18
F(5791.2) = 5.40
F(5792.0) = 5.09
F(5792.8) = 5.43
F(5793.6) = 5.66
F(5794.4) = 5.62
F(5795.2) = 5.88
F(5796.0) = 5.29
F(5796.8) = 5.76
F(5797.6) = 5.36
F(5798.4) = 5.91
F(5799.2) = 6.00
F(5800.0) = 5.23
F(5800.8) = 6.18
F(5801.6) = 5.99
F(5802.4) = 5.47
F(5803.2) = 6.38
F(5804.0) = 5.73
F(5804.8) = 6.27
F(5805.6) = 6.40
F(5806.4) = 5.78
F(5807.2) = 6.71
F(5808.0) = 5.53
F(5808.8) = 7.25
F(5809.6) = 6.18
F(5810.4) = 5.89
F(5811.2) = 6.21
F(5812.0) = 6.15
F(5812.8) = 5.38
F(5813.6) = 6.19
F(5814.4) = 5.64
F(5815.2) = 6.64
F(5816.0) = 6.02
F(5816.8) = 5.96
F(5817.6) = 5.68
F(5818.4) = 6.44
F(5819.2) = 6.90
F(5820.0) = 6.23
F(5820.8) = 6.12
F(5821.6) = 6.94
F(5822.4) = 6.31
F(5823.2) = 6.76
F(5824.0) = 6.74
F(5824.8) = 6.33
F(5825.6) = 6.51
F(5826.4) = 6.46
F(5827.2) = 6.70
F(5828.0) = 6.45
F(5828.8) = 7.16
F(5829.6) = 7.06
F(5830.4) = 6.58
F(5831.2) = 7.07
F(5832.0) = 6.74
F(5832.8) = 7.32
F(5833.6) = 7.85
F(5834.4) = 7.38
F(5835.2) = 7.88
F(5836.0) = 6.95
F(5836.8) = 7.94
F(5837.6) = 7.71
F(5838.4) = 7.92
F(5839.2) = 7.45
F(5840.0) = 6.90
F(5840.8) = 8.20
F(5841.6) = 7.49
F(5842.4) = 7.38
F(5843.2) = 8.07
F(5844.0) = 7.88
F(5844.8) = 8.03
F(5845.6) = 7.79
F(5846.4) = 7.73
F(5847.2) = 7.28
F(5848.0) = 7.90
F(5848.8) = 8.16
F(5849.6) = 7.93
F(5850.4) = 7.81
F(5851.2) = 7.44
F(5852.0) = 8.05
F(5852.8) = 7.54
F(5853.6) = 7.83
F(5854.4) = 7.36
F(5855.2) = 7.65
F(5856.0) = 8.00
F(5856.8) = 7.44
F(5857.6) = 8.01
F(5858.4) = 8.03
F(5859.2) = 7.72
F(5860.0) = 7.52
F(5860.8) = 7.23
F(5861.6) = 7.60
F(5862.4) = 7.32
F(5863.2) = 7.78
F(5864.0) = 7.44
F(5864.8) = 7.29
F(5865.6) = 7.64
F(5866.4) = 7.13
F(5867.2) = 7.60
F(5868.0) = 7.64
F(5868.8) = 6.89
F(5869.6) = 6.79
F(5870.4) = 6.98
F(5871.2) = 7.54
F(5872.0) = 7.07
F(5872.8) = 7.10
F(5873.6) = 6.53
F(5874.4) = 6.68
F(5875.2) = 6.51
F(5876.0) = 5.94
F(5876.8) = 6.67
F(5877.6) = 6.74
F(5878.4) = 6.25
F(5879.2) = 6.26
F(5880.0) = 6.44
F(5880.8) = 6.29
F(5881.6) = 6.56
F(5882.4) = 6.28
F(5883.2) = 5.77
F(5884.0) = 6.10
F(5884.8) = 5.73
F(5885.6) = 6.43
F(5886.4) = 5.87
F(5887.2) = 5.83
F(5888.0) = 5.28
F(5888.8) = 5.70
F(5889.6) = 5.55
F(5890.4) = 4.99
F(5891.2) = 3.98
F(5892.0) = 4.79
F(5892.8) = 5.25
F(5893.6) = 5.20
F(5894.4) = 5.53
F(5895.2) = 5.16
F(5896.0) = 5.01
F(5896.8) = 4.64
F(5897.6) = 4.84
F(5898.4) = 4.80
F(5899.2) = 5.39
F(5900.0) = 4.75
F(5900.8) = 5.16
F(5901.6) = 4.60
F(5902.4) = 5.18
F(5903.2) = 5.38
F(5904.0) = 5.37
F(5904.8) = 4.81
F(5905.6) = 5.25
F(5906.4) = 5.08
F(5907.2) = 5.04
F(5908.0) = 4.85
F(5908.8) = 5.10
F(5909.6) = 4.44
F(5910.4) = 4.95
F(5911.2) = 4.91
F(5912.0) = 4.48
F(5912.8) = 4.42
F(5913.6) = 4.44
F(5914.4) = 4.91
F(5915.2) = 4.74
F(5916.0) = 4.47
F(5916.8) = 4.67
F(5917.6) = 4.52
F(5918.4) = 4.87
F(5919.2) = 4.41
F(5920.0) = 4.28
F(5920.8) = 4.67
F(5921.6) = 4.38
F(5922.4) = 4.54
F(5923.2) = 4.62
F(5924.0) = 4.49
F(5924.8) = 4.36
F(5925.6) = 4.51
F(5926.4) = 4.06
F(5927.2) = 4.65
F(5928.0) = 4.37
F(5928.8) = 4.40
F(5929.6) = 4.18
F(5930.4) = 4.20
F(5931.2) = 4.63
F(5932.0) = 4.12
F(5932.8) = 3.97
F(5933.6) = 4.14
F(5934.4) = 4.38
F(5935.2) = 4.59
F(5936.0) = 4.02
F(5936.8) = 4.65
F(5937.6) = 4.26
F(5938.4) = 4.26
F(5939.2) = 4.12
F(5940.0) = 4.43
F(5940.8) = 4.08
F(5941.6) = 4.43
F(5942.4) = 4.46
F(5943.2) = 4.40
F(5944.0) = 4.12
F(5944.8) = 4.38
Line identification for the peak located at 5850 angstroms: C IV 1549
